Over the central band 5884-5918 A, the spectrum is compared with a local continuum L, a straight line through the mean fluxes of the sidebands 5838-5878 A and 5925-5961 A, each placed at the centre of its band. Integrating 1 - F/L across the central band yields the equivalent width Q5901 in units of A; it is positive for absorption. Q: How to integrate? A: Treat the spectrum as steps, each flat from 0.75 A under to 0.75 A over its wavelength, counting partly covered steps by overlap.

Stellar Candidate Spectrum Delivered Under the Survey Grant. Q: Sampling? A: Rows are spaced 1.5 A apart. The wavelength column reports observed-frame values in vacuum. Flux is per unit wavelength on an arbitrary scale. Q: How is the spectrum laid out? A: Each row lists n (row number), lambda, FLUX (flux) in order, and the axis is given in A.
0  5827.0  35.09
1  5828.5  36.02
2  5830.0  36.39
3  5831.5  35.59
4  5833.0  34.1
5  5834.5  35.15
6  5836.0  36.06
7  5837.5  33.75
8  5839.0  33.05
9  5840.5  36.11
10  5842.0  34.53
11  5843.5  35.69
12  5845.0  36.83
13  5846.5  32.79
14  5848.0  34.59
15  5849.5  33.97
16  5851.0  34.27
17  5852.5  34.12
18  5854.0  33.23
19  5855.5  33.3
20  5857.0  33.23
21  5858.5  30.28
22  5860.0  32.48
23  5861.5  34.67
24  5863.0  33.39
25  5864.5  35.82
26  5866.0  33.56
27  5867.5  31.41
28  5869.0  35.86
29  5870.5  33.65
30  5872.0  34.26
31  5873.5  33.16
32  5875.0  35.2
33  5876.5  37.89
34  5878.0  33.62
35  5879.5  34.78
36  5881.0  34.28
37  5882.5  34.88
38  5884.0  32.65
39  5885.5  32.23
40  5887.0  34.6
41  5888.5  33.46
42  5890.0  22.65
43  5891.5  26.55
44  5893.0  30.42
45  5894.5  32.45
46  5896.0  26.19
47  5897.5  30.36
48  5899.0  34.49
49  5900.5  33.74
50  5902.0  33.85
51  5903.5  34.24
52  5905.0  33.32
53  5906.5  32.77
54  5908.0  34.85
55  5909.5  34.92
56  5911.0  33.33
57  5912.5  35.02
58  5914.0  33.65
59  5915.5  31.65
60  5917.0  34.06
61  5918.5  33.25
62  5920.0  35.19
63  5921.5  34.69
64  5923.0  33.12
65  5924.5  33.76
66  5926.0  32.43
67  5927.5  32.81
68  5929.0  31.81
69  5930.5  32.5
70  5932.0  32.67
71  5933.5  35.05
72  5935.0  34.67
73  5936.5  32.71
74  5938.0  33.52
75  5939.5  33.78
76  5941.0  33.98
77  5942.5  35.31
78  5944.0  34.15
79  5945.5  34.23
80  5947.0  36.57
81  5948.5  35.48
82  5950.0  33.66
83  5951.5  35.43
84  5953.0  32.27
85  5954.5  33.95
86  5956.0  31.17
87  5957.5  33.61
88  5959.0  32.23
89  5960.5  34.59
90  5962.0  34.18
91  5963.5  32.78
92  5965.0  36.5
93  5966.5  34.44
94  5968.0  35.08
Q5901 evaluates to 1.7 A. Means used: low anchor 34.1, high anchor 33.7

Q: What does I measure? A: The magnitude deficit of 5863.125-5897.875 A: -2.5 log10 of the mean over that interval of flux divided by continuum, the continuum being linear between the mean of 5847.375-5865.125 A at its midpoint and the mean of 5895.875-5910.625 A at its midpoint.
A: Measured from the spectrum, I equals 0.02 mag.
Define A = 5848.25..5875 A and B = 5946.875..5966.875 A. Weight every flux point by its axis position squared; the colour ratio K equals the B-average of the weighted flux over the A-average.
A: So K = 1.04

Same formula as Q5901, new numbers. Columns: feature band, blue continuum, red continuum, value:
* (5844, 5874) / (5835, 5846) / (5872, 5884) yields 1.0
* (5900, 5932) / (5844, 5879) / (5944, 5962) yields 0.4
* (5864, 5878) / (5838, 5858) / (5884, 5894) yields -1.1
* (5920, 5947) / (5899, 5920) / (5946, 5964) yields 0.1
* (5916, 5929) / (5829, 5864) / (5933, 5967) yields 0.2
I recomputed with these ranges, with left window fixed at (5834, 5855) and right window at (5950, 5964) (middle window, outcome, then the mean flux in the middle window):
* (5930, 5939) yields 0.00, 33.6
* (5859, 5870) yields 0.02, 33.8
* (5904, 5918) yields 0.00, 33.7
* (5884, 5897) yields 0.14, 30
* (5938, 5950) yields -0.04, 34.6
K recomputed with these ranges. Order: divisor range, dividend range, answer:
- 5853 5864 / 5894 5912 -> 1.01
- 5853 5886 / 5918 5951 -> 1.02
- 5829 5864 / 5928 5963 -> 1.02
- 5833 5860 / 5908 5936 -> 1.01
